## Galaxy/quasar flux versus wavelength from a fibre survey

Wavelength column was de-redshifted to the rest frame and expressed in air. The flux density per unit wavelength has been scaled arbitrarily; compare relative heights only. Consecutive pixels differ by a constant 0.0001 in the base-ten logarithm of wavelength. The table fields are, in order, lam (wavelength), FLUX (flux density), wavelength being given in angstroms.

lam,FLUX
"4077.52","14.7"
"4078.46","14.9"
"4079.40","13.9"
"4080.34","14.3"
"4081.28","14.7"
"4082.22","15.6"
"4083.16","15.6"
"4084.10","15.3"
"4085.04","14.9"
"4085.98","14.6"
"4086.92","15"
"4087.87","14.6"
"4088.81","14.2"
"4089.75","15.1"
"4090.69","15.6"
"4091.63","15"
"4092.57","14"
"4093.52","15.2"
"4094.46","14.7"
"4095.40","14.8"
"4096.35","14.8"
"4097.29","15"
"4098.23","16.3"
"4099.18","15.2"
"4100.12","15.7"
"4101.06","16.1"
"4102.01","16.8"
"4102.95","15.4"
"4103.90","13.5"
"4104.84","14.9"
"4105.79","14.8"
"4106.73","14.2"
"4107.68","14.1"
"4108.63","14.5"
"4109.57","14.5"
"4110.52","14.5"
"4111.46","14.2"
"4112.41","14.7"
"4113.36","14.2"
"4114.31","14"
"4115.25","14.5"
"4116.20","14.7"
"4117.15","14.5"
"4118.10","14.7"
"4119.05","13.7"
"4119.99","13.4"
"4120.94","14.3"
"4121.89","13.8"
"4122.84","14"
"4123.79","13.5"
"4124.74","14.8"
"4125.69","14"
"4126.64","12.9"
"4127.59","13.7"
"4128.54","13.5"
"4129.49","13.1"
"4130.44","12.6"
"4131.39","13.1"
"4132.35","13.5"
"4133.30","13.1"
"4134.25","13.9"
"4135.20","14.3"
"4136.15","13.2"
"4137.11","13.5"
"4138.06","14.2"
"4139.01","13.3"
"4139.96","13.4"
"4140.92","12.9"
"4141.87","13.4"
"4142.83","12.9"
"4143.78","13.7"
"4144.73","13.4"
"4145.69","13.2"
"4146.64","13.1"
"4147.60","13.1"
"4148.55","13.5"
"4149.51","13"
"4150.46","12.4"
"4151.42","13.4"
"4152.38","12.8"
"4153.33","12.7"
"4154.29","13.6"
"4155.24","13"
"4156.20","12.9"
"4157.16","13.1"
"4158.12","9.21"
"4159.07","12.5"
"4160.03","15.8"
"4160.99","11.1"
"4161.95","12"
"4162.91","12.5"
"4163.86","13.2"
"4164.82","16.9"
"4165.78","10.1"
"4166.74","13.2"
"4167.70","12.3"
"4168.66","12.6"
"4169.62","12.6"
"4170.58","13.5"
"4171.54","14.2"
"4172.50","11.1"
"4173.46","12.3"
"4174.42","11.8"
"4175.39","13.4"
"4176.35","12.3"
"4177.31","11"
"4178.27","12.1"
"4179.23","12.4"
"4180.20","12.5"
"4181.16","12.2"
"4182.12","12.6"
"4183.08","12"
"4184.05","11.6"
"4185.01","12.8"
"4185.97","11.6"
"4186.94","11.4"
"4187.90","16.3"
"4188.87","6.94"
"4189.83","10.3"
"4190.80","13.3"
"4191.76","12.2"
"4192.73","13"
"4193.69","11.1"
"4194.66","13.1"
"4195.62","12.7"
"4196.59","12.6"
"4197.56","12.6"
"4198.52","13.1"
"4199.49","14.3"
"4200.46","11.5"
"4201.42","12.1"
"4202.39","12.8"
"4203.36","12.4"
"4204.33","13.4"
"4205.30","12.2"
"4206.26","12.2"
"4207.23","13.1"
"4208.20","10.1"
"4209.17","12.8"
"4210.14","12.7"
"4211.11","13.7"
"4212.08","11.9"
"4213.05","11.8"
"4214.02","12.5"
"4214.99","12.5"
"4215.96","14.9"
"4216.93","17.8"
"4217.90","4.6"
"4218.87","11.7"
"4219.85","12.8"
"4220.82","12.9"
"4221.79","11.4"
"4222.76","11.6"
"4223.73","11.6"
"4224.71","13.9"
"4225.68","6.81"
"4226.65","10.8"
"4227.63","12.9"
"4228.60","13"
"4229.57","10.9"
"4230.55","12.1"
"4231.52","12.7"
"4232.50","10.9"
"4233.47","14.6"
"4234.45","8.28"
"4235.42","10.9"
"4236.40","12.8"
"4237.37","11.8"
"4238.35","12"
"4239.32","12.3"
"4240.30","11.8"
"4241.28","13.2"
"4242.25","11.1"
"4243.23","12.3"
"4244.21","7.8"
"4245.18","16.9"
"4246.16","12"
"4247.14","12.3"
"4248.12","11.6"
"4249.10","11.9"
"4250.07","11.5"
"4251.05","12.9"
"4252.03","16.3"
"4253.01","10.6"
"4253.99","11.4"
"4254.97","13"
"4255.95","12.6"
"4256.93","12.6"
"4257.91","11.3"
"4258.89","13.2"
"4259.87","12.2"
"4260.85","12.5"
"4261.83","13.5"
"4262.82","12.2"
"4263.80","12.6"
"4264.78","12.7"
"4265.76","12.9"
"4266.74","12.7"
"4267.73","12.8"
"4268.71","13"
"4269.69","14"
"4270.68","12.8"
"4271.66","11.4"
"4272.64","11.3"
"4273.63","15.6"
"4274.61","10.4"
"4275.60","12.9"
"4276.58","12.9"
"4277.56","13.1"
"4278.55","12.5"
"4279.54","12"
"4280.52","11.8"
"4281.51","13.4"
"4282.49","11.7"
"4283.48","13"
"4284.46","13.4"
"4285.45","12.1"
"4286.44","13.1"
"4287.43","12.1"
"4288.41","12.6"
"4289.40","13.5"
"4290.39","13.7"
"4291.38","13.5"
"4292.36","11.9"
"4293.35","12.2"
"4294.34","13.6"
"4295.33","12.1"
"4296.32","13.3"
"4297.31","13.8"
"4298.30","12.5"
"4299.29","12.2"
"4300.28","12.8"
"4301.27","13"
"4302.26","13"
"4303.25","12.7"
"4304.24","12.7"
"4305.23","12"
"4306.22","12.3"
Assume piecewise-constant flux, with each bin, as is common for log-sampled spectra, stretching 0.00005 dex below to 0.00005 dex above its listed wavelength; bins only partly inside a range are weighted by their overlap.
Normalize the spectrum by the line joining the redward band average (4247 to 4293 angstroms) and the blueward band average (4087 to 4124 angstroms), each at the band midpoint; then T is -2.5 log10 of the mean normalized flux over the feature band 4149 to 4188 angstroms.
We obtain 0.11 mag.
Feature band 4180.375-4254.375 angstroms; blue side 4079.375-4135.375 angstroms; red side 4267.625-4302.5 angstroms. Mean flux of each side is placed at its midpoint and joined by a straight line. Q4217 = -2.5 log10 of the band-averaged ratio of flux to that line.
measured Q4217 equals 0.11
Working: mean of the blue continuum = 14.5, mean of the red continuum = 12.7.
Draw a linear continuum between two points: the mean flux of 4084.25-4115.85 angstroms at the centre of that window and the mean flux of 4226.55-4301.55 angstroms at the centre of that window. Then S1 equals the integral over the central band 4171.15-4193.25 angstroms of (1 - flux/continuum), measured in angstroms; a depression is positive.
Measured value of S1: 2.5 angstroms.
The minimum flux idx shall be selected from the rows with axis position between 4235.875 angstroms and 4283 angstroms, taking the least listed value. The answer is 7.8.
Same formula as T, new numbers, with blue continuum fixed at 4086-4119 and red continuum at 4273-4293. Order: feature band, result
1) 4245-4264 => 0.04 mag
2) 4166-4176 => 0.11 mag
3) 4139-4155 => 0.09 mag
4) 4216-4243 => 0.13 mag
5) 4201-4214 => 0.10 mag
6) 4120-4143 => 0.07 mag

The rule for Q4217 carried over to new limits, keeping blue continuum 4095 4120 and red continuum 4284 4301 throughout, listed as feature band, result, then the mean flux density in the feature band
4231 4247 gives 0.12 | 12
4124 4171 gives 0.10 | 13.1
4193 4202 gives 0.10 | 12.6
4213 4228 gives 0.14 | 11.9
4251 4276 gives 0.04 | 12.7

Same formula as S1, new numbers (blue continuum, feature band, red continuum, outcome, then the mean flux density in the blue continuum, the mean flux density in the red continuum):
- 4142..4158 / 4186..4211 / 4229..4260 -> 0.4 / 13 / 12.1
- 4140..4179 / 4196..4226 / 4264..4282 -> 1.0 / 12.8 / 12.7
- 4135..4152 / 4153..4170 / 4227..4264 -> 0.5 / 13.3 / 12.2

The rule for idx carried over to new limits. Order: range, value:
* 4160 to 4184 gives 10.1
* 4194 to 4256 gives 4.6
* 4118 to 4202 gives 6.94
